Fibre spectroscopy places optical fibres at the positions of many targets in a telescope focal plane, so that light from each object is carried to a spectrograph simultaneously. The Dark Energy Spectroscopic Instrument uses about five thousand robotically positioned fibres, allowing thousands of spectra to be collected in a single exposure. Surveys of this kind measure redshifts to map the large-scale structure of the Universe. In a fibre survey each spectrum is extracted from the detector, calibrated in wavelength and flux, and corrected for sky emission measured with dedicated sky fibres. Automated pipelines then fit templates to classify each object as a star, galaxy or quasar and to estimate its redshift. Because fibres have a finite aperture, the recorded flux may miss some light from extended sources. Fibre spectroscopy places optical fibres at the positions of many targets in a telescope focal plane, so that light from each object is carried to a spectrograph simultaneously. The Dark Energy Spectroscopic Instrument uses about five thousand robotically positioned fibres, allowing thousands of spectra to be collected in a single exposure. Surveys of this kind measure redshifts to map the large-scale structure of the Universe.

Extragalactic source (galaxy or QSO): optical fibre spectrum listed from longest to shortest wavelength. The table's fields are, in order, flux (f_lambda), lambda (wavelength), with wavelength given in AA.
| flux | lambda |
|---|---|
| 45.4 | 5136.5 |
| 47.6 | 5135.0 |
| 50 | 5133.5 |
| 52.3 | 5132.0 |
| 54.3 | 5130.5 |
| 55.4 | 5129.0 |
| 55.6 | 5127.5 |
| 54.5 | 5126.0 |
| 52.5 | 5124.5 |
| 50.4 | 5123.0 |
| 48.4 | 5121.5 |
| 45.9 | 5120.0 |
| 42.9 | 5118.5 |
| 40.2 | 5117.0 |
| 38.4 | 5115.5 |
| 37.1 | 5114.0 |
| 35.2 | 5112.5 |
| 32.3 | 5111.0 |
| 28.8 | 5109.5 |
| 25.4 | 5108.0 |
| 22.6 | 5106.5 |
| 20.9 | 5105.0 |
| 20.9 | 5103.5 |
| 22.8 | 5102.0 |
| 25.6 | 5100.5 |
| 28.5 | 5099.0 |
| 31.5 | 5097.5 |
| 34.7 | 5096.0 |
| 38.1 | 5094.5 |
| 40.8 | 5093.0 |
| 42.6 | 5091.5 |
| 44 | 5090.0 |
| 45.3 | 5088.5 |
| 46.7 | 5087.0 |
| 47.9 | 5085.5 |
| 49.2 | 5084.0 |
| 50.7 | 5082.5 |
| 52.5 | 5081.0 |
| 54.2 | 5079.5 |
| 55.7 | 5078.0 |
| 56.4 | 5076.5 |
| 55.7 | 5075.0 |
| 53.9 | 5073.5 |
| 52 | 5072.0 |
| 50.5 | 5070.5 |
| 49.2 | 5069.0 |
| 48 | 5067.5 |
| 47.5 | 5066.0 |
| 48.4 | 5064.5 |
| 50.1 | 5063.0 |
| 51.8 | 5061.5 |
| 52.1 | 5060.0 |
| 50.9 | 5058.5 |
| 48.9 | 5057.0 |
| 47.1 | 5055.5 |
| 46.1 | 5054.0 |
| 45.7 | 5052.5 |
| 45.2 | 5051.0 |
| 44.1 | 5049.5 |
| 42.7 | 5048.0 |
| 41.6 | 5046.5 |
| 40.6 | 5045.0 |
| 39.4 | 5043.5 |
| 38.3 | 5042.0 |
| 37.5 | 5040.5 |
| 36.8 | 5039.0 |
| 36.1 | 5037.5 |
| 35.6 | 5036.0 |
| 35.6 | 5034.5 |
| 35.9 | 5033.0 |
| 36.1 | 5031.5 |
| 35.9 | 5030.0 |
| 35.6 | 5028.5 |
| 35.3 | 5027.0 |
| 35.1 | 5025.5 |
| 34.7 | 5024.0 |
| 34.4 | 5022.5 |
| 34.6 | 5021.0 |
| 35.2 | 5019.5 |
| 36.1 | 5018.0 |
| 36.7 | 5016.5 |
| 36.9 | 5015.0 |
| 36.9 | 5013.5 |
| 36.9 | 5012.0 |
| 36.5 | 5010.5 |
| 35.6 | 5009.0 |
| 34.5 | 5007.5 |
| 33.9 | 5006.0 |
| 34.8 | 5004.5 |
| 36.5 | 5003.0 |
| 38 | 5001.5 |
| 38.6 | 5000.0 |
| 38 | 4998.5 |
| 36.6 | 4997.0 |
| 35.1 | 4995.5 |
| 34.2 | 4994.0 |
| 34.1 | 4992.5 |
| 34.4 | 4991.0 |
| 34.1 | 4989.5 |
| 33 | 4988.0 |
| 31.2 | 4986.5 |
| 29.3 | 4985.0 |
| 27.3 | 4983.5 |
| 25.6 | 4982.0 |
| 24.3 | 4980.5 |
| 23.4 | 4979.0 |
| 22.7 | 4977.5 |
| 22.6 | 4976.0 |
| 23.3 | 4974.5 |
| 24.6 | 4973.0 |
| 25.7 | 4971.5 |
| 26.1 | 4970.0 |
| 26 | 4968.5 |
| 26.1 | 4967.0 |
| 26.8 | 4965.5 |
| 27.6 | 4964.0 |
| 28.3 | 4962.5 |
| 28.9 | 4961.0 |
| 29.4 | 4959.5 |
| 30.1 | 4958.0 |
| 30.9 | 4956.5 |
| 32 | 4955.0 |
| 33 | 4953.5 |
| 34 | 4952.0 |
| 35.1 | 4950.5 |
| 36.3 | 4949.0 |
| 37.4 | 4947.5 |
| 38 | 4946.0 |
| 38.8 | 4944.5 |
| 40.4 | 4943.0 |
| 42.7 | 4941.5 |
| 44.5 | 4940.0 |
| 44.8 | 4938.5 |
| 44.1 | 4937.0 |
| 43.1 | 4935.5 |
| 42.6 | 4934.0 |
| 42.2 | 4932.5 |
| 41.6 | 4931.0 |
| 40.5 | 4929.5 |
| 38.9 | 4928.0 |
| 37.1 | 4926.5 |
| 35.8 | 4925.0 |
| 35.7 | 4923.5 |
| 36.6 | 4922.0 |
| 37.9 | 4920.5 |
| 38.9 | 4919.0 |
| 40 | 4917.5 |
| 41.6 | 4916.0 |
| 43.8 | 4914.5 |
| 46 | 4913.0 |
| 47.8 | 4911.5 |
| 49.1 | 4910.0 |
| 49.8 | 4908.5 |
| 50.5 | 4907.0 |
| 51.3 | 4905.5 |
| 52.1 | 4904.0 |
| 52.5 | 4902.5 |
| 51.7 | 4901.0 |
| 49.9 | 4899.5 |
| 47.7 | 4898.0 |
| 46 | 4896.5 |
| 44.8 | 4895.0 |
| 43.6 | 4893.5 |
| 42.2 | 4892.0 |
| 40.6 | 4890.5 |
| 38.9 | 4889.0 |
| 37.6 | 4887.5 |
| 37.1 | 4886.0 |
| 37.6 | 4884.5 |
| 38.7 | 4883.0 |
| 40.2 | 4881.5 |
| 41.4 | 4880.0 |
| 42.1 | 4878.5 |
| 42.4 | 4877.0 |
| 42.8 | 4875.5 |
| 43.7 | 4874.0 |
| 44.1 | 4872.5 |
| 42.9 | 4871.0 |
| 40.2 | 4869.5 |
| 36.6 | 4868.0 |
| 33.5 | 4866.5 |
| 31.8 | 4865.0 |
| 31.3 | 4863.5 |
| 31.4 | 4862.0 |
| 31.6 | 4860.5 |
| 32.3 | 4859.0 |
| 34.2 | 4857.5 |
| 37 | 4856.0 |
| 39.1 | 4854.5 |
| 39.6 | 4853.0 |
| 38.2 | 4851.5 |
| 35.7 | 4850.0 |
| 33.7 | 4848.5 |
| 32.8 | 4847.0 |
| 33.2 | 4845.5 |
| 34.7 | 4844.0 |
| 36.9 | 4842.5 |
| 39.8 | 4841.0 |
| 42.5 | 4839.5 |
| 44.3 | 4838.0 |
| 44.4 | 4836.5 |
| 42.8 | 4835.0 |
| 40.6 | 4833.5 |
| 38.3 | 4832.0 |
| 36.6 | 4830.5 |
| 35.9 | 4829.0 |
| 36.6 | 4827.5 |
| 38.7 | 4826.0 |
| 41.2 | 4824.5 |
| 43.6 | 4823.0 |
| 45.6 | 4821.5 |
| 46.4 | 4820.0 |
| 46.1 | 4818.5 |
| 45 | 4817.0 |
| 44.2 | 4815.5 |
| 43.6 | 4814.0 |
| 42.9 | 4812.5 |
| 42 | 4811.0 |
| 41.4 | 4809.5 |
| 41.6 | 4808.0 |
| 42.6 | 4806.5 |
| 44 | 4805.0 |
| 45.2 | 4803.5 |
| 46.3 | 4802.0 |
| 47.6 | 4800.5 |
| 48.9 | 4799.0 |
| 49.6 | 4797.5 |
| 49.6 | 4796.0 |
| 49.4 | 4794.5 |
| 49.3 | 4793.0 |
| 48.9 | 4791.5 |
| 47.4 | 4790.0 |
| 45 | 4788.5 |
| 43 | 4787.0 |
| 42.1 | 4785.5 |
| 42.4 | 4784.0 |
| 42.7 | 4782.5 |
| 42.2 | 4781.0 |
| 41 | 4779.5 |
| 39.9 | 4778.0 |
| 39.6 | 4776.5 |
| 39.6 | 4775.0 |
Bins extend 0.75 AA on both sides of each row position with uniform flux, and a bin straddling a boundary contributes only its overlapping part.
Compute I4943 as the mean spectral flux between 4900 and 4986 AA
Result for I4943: 36.5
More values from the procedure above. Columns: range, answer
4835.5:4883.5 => 37.9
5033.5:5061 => 42.5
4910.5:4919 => 43.6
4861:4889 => 38.6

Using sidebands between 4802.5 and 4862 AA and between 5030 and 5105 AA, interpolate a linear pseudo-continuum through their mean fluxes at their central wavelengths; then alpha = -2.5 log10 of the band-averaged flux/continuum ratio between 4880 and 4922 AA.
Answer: -0.09 mag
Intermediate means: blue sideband 39.8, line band 44.2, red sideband 43.2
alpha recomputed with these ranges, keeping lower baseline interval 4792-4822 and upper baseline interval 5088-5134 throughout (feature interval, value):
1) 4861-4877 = 0.17 mag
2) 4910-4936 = 0.06 mag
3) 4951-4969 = 0.39 mag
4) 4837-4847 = 0.17 mag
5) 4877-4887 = 0.11 mag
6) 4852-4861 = 0.24 mag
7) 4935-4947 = 0.02 mag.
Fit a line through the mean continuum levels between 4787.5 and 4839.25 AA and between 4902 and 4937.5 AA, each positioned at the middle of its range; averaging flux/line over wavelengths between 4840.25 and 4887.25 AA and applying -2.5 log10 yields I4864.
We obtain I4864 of 0.17 mag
